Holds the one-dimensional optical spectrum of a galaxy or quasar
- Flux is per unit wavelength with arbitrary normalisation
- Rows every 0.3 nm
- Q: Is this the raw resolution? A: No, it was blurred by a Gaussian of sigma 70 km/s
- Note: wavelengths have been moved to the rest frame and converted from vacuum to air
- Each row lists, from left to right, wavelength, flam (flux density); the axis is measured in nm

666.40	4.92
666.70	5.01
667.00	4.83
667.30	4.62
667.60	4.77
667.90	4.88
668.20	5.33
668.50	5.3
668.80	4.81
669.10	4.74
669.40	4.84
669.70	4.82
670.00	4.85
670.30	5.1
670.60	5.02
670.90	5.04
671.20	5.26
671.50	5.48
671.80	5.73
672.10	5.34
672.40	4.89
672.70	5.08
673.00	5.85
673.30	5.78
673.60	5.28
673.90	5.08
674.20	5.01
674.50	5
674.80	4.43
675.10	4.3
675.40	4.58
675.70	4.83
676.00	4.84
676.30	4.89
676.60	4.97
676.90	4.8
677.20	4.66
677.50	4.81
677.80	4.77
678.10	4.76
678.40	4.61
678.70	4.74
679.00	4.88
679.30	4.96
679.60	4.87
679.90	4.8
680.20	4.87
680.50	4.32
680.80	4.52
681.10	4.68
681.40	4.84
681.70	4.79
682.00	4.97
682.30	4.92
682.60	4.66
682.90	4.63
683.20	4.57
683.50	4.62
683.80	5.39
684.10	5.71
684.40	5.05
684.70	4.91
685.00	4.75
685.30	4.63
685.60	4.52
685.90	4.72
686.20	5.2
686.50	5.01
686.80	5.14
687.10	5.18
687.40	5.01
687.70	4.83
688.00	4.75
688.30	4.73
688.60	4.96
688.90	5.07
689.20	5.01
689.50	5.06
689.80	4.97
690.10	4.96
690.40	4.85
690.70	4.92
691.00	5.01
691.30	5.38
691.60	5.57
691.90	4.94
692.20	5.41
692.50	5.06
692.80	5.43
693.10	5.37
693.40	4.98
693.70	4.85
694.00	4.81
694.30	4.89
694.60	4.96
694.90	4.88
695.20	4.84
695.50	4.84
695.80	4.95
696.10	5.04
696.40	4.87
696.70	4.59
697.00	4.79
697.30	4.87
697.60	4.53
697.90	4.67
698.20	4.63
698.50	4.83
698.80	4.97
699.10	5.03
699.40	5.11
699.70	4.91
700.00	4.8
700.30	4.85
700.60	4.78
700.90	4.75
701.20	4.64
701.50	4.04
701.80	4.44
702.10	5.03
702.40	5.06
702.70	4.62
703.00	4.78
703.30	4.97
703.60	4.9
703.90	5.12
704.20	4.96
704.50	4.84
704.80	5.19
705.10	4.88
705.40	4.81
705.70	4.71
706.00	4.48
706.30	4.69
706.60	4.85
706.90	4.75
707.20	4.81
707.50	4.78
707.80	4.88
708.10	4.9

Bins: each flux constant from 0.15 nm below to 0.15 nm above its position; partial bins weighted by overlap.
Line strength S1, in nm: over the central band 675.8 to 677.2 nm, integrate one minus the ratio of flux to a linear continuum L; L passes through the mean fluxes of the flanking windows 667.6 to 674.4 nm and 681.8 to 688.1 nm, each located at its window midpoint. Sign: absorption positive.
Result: 0.057 nm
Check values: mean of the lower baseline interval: 5.15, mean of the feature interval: 4.85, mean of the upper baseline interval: 4.91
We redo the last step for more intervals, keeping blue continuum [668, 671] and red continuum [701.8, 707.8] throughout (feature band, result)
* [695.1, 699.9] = 0.03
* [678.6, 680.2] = 0.03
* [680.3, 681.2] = 0.08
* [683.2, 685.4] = -0.03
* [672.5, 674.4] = -0.14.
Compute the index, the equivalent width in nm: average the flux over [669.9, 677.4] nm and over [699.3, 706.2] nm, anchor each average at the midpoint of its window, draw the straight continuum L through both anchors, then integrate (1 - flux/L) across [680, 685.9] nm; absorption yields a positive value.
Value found 0.19 nm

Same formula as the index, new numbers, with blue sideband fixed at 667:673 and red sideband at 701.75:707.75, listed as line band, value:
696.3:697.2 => 0.03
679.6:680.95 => 0.09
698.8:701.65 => 0.05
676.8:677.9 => 0.06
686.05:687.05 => -0.03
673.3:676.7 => 0.10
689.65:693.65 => -0.17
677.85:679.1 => 0.07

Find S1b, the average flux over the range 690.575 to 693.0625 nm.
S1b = 5.22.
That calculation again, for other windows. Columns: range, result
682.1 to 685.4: 4.9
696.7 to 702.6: 4.77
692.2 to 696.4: 5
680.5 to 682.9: 4.73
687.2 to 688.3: 4.86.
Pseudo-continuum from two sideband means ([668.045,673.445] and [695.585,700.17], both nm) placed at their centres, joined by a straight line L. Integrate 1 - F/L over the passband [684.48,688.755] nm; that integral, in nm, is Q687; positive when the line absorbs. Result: 0.08 nm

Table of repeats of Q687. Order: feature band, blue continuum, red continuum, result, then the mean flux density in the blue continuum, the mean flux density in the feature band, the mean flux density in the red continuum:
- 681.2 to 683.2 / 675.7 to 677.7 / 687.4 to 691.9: 0.05 nm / 4.83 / 4.78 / 5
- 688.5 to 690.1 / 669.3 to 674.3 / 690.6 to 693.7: 0.06 nm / 5.21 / 5.01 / 5.19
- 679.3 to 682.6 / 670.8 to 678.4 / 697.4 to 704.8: 0.13 nm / 5.01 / 4.76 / 4.81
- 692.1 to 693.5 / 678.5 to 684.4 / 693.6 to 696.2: -0.11 nm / 4.83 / 5.25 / 4.89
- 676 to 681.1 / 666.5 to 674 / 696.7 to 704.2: 0.26 nm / 5.11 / 4.76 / 4.8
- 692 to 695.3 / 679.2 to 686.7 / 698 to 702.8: -0.17 nm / 4.84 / 5.05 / 4.78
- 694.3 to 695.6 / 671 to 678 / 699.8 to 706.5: -0.01 nm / 5.03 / 4.88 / 4.79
